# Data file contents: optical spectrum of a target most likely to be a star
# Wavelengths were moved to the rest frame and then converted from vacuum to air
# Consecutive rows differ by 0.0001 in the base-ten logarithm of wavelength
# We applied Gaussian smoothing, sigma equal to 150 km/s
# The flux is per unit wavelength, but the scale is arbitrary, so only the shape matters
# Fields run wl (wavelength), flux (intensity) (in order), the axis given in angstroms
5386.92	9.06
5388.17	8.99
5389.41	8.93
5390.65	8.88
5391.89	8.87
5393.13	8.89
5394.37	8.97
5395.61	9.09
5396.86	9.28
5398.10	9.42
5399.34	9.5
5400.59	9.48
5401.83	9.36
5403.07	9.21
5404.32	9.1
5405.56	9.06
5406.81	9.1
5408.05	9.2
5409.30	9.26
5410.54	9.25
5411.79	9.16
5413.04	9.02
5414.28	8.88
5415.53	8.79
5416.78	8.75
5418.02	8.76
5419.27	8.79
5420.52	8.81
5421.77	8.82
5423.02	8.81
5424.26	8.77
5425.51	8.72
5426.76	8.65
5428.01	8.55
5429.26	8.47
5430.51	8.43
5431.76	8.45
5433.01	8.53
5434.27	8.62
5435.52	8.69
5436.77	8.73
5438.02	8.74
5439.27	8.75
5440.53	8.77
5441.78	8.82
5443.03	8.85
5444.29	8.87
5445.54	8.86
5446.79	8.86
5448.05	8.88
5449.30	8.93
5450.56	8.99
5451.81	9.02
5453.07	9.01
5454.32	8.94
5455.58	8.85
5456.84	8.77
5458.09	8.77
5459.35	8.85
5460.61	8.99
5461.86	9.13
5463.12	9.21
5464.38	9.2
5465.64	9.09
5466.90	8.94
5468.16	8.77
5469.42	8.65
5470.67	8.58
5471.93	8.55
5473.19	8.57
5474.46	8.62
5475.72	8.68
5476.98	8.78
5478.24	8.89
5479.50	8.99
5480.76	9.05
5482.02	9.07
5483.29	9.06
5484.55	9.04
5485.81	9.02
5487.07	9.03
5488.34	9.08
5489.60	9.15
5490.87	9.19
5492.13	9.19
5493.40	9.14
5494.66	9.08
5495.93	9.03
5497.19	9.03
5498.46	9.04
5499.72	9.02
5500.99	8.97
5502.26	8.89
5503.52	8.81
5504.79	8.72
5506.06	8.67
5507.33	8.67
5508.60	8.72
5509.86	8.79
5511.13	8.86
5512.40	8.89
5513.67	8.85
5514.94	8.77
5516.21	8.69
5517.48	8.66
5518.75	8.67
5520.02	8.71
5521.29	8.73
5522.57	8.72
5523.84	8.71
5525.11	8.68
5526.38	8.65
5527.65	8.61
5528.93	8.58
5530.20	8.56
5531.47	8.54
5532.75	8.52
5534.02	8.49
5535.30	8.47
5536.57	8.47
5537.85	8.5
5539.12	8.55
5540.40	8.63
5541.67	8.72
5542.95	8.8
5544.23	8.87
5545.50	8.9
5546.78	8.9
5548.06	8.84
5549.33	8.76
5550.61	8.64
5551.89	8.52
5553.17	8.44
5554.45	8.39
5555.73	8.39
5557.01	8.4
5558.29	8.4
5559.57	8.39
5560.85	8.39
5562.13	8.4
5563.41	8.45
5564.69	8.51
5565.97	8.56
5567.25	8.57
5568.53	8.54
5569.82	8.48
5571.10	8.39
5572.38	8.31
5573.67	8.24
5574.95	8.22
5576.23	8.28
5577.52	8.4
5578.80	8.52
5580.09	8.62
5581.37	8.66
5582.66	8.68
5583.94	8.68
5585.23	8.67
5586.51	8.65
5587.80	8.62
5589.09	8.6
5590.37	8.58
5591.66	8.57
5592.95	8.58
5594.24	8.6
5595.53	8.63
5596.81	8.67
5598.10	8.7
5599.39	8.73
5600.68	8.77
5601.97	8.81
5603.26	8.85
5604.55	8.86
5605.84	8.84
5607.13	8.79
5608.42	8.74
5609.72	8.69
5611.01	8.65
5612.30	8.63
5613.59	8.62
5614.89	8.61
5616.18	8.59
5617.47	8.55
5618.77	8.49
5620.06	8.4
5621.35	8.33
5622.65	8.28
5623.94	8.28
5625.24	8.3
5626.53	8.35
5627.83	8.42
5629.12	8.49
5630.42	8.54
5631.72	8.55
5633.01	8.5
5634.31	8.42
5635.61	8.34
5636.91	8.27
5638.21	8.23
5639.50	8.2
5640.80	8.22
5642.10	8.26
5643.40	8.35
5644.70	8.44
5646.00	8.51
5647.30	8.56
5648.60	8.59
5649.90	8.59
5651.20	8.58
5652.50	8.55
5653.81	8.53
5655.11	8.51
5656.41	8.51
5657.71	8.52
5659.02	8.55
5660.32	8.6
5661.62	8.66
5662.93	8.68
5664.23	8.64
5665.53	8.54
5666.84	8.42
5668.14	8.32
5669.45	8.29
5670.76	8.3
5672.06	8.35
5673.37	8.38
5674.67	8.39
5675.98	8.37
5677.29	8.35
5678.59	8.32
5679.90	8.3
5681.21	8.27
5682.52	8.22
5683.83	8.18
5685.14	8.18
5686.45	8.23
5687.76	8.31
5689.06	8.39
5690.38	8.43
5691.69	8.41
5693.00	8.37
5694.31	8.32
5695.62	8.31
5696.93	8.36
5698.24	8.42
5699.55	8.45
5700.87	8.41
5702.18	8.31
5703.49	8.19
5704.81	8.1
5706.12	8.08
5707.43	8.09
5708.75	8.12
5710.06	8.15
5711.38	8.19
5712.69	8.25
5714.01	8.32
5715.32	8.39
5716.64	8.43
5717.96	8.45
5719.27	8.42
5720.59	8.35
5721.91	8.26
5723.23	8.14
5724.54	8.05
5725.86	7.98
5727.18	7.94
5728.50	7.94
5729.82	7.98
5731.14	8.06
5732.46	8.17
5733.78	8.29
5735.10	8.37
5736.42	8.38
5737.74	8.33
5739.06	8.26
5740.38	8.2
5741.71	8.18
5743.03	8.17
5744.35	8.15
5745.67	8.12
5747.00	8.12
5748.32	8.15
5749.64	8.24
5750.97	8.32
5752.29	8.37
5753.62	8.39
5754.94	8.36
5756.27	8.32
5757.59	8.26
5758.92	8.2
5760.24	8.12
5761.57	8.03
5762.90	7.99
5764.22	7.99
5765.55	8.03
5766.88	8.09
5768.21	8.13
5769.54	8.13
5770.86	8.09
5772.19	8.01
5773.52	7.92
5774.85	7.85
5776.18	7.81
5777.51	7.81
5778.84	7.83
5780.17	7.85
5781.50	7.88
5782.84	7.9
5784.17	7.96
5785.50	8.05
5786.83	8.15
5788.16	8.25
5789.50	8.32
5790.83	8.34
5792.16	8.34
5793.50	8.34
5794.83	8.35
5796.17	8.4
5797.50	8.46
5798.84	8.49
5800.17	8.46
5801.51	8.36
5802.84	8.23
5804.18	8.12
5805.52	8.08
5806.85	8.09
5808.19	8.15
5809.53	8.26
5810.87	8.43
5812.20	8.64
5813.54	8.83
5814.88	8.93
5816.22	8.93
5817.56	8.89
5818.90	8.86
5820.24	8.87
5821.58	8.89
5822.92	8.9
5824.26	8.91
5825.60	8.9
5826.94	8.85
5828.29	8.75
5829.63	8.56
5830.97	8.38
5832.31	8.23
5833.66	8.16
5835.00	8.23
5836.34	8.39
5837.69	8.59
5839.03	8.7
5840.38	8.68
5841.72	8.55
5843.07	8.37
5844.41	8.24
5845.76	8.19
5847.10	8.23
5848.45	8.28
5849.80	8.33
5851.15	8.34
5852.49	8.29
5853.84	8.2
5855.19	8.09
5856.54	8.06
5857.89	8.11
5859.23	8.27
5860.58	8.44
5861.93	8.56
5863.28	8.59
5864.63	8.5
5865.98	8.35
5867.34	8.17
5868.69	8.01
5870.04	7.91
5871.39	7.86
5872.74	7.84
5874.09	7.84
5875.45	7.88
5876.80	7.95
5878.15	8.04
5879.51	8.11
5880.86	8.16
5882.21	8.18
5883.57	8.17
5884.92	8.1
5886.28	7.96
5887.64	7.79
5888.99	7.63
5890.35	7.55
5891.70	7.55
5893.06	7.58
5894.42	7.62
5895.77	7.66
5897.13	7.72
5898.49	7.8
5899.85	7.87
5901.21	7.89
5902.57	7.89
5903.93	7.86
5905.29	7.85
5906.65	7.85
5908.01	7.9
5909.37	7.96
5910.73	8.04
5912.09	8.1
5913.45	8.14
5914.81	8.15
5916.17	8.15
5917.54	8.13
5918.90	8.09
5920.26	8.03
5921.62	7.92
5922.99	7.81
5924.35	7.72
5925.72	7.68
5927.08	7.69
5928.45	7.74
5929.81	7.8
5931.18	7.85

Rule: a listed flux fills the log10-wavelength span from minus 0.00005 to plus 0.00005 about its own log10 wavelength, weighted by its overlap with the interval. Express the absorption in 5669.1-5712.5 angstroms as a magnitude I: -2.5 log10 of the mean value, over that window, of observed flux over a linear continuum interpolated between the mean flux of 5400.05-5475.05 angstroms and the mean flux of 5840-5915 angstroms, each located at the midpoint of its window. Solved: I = 0.01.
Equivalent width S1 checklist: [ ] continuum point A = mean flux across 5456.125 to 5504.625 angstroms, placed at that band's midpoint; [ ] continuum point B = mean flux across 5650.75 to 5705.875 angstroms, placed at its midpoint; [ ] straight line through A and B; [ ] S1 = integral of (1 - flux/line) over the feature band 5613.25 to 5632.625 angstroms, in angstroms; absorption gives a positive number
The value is 0.2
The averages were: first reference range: 8.94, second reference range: 8.39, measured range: 8.45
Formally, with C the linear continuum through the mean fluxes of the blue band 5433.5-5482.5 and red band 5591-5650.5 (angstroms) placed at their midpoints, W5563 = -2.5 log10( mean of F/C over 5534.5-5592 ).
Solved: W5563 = 0.012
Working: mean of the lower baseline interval 8.85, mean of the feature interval 8.55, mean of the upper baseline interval 8.53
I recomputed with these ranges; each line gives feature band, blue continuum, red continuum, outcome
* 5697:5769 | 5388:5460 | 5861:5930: 0.01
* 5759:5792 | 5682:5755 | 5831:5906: 0.02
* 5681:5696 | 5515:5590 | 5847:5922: 0.01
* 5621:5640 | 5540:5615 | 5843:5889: 0.02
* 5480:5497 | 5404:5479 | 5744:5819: -0.04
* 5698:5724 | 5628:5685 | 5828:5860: 0.02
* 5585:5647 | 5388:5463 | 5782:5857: 0.02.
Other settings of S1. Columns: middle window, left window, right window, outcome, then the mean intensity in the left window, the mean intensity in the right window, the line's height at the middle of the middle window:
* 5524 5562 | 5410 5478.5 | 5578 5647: 0.3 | 8.81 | 8.55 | 8.65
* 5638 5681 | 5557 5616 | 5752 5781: -0.4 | 8.58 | 8.07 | 8.37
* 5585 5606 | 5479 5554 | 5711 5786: -0.3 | 8.8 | 8.14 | 8.58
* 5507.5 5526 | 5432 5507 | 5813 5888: 0.2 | 8.89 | 8.36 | 8.83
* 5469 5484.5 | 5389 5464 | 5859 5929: 0.0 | 8.92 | 7.96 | 8.81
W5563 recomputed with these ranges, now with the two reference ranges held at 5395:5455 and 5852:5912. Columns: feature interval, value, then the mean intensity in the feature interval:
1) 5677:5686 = 0.02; 8.25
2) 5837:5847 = -0.05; 8.46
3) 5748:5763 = 0.00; 8.24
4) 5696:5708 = 0.01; 8.27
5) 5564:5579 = 0.03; 8.42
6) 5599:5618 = -0.02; 8.72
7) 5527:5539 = 0.02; 8.53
